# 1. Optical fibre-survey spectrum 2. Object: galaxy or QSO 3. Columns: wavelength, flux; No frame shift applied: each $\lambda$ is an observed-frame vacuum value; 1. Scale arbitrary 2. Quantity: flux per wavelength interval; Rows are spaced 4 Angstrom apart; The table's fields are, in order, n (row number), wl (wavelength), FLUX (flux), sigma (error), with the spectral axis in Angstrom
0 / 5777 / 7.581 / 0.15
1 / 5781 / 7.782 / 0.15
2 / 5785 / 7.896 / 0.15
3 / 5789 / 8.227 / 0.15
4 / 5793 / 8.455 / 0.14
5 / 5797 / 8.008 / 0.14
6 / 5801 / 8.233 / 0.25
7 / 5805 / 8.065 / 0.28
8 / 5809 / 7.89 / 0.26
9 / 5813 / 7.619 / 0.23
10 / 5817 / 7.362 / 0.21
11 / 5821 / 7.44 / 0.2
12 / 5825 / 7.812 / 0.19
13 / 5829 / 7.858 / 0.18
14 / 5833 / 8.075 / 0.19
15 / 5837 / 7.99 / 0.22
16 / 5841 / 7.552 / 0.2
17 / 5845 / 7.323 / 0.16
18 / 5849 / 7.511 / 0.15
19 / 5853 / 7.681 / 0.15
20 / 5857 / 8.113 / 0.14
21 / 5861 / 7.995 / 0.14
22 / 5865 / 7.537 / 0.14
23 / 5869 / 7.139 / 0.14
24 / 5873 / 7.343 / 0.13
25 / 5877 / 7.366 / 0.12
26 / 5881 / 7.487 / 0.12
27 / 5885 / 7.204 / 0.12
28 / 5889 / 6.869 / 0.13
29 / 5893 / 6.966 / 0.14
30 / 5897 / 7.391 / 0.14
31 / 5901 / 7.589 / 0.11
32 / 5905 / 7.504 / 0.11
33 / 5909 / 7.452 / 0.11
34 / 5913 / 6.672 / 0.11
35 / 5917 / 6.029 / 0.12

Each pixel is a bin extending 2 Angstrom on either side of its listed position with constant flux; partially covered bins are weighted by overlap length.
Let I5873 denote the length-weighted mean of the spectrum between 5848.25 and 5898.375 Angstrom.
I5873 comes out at 7.43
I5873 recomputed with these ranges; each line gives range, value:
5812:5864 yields 7.72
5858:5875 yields 7.54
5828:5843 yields 7.87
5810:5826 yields 7.56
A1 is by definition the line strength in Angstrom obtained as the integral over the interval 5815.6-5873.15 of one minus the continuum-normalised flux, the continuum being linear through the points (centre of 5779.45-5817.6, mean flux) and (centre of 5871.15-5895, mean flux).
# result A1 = -0.80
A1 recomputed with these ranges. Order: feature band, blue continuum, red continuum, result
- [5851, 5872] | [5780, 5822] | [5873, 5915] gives -0.53 Angstrom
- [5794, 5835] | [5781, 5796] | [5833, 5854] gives 0.26 Angstrom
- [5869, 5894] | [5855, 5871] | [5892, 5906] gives 1.08 Angstrom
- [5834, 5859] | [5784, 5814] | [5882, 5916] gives -0.21 Angstrom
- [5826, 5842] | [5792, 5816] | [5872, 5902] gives -0.31 Angstrom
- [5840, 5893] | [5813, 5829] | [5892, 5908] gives 0.19 Angstrom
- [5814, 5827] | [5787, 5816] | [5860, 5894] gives 0.53 Angstrom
